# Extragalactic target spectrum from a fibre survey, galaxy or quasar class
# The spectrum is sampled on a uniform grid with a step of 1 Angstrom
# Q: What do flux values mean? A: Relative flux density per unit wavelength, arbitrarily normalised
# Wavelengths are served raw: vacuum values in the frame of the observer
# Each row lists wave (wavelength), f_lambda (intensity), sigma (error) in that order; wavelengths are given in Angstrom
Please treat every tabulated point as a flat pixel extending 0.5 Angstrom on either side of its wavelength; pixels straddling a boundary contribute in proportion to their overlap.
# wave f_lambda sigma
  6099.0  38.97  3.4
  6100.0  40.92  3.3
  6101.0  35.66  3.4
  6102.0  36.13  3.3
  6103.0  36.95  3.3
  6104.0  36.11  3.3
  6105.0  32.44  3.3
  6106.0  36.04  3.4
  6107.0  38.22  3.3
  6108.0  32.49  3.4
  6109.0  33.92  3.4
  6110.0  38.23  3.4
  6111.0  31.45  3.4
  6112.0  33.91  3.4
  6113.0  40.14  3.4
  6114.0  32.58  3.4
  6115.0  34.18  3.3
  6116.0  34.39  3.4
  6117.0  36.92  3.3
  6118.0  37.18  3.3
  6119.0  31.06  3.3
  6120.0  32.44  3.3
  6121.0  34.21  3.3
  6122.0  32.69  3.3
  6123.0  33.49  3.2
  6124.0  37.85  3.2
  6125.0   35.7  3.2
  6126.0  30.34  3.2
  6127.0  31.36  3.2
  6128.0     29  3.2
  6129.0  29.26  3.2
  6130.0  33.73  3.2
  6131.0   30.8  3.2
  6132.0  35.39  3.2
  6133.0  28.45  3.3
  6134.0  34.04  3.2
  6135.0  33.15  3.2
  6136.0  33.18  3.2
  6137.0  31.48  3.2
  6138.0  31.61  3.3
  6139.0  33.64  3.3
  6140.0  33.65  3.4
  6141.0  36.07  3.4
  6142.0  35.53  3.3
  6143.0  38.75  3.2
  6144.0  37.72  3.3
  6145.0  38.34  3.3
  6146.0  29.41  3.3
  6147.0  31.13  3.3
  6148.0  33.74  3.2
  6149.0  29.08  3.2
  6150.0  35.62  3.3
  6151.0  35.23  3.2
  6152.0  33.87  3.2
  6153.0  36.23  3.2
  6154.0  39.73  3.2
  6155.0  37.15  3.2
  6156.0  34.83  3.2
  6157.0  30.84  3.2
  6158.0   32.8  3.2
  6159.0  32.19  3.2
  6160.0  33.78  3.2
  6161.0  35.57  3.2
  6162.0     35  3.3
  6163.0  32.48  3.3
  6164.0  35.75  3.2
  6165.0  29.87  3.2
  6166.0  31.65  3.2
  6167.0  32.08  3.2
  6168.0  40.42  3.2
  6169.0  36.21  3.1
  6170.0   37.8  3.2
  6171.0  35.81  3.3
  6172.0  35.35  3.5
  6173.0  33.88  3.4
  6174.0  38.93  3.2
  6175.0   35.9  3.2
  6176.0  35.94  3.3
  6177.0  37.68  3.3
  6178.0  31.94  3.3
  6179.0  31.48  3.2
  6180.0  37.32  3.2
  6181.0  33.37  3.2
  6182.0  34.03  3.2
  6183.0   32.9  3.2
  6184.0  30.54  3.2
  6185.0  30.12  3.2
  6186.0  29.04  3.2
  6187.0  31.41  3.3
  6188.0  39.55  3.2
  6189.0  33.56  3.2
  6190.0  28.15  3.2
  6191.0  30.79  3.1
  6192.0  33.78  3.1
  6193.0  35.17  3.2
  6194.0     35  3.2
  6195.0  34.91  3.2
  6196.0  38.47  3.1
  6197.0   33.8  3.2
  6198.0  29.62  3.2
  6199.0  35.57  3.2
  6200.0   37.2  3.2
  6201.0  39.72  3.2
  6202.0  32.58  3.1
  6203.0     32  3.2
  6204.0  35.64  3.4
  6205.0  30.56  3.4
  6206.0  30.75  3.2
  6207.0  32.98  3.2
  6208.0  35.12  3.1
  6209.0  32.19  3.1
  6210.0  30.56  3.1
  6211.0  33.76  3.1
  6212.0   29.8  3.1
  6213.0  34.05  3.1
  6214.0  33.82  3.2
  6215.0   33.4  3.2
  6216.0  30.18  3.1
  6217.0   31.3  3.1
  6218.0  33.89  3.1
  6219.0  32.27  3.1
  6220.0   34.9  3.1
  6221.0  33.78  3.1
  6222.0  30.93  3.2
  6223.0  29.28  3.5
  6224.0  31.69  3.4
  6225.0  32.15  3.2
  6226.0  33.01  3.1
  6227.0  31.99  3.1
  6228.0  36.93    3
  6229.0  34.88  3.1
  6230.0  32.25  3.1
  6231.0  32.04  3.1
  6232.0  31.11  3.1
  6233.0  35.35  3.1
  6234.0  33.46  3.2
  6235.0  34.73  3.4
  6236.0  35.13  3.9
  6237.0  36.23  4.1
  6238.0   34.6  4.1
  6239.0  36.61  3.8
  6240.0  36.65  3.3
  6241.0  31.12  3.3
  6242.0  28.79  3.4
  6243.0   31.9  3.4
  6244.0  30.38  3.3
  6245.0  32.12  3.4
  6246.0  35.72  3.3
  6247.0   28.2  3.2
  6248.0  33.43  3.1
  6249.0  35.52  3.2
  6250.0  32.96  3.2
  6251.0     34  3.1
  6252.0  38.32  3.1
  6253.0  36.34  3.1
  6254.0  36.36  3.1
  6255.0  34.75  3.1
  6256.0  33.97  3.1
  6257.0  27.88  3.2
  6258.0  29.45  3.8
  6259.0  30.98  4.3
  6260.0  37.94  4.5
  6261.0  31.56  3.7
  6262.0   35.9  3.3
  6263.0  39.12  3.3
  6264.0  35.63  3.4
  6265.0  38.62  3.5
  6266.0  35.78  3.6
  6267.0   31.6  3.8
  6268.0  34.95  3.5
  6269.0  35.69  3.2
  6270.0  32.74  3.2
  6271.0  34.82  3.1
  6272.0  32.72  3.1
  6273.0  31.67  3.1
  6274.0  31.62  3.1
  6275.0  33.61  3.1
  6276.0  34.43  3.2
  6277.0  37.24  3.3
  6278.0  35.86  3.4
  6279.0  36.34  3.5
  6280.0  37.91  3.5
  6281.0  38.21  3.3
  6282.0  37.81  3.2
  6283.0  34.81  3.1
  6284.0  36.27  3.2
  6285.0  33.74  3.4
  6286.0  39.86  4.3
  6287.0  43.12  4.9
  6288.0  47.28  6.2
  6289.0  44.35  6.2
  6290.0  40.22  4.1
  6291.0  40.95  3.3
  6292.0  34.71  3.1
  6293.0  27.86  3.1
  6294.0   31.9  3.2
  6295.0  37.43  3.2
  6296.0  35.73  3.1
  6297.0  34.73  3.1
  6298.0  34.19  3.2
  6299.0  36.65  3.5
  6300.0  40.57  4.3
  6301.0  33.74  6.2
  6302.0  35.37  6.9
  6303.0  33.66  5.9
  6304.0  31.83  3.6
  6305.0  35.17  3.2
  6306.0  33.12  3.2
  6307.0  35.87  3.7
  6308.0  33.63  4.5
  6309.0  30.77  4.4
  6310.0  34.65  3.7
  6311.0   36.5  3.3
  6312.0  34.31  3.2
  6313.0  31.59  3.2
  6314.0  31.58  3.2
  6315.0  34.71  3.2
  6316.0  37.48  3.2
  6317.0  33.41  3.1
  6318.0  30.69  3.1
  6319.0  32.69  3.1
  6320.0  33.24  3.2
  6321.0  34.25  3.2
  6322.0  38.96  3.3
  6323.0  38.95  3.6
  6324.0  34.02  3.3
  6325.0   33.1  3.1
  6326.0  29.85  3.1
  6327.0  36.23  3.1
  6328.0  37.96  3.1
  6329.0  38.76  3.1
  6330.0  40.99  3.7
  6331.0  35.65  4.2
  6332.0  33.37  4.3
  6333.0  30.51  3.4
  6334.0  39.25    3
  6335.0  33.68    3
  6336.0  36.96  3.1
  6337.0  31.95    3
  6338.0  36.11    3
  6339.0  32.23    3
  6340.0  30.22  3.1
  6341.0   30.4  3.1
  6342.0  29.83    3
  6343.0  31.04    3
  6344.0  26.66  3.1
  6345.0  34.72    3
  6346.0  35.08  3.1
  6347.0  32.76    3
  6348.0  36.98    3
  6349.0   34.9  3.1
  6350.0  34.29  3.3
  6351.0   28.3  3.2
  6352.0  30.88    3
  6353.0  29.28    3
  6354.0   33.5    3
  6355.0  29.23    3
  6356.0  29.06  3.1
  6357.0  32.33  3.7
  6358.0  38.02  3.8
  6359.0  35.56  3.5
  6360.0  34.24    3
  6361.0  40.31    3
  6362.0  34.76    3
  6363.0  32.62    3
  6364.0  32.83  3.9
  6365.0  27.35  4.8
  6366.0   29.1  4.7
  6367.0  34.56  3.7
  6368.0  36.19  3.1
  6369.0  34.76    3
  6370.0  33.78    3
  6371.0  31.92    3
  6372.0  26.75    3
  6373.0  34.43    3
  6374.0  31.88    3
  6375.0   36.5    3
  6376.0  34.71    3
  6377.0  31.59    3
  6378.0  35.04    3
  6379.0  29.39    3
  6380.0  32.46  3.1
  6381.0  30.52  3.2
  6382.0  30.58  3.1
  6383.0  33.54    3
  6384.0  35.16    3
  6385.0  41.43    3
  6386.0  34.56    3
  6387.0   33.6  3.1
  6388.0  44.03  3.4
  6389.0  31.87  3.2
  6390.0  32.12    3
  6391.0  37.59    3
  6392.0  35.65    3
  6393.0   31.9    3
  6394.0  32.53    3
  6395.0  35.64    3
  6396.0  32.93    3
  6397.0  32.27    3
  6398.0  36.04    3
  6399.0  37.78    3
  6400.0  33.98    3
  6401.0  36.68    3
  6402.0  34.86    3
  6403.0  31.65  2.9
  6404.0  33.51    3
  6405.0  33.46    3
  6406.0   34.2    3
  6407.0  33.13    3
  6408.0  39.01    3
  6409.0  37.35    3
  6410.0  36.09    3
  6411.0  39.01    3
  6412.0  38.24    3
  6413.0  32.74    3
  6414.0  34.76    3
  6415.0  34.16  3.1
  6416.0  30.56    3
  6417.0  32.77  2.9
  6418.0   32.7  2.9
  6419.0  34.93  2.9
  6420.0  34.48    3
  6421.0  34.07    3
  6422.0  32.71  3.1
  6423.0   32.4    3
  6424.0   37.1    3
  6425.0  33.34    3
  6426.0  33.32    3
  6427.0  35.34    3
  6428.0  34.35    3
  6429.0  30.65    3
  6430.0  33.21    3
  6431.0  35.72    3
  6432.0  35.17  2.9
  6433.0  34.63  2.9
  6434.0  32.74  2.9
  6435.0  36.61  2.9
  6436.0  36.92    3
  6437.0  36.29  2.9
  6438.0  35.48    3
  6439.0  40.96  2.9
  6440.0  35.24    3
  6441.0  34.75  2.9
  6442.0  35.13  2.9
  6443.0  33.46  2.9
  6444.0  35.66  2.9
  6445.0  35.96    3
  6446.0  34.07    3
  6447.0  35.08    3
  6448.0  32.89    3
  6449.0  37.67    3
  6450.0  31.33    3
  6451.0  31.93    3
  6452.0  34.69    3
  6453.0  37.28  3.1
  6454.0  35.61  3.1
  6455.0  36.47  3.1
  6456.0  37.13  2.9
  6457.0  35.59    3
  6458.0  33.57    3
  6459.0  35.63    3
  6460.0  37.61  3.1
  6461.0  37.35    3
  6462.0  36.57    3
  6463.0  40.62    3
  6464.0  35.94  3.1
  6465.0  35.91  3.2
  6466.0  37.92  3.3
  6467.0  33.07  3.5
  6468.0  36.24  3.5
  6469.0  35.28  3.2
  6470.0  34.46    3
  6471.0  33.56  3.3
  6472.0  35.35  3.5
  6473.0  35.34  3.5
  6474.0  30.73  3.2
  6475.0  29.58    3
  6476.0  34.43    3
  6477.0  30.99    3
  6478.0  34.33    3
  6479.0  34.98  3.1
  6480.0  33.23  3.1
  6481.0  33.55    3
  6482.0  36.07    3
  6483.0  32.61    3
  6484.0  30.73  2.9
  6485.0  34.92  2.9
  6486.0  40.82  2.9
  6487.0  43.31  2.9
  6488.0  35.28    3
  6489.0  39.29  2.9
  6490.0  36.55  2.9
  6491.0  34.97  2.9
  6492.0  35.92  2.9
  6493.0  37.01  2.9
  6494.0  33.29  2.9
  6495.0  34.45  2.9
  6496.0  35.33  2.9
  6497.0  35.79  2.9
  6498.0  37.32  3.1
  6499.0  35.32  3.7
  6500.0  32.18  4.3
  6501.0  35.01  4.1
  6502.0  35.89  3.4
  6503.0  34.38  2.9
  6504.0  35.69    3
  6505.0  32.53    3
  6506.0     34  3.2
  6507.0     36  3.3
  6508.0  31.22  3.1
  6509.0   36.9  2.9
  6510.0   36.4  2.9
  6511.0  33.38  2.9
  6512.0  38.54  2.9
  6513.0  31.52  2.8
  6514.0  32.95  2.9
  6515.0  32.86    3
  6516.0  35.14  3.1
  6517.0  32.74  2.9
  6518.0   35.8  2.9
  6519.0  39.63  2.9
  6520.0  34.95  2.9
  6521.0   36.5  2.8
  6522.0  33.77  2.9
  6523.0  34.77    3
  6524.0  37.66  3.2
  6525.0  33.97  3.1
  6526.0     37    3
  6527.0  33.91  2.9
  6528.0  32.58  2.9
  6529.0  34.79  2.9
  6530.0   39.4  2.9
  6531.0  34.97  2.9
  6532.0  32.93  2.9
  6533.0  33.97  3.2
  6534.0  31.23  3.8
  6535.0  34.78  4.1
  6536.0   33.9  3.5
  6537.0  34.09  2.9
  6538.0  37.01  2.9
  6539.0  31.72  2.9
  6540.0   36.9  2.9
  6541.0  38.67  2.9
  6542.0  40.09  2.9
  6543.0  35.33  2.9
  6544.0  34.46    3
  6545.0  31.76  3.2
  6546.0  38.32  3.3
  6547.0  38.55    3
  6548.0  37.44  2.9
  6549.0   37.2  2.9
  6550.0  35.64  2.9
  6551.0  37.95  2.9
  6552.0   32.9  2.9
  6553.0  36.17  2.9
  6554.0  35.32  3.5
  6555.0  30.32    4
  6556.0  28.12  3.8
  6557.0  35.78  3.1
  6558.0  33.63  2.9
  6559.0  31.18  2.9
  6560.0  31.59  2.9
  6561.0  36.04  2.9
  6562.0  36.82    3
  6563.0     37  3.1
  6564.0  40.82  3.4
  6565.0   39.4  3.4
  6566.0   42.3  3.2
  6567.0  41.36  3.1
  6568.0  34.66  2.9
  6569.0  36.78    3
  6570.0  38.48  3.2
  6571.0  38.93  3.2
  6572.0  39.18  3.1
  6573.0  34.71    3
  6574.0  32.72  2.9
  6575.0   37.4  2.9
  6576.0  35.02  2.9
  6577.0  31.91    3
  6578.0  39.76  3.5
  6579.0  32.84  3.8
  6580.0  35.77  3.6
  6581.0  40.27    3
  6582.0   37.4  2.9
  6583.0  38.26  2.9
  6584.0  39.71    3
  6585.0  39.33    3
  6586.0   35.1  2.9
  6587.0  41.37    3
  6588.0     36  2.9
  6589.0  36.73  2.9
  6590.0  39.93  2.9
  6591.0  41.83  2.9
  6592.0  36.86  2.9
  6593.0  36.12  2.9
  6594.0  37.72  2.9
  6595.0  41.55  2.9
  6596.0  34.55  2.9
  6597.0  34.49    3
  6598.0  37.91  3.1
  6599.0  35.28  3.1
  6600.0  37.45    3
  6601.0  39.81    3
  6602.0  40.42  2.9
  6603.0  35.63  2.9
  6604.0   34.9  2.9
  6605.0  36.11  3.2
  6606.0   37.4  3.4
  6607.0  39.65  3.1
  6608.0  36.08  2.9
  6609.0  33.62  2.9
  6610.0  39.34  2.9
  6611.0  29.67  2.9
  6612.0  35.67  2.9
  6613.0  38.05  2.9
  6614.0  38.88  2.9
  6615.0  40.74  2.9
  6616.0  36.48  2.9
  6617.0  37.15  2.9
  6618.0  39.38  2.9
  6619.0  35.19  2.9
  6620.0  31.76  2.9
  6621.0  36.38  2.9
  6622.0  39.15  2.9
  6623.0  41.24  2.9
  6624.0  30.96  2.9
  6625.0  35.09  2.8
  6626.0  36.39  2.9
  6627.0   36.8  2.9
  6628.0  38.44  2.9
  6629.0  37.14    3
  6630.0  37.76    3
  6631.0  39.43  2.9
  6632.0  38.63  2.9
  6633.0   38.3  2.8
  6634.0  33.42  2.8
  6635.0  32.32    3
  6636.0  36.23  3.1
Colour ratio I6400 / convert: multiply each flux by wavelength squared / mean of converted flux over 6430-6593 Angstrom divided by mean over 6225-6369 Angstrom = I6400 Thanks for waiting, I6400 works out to 1.11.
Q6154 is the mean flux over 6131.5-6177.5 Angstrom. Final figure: 34.5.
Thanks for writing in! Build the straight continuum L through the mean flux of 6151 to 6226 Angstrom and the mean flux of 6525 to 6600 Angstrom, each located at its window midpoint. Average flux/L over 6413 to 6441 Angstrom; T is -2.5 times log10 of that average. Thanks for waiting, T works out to 0.03 mag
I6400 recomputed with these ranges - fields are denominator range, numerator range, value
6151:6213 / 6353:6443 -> 1.08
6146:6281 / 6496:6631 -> 1.19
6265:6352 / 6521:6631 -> 1.13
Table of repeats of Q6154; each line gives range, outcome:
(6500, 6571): 35.4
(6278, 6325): 35.7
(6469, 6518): 34.7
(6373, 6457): 34.6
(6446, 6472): 35.5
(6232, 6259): 33.5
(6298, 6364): 34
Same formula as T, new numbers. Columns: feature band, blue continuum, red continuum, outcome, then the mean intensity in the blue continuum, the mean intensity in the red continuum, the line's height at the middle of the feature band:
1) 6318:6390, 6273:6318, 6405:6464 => 0.06 mag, 35.7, 35.1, 35.4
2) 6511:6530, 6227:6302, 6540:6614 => 0.04 mag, 35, 36.7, 36.4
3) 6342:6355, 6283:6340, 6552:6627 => 0.11 mag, 35.4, 36.7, 35.6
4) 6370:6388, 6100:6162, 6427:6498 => 0.05 mag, 34.2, 35.2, 35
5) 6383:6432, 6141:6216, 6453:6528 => 0.01 mag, 34.1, 35.2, 34.9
